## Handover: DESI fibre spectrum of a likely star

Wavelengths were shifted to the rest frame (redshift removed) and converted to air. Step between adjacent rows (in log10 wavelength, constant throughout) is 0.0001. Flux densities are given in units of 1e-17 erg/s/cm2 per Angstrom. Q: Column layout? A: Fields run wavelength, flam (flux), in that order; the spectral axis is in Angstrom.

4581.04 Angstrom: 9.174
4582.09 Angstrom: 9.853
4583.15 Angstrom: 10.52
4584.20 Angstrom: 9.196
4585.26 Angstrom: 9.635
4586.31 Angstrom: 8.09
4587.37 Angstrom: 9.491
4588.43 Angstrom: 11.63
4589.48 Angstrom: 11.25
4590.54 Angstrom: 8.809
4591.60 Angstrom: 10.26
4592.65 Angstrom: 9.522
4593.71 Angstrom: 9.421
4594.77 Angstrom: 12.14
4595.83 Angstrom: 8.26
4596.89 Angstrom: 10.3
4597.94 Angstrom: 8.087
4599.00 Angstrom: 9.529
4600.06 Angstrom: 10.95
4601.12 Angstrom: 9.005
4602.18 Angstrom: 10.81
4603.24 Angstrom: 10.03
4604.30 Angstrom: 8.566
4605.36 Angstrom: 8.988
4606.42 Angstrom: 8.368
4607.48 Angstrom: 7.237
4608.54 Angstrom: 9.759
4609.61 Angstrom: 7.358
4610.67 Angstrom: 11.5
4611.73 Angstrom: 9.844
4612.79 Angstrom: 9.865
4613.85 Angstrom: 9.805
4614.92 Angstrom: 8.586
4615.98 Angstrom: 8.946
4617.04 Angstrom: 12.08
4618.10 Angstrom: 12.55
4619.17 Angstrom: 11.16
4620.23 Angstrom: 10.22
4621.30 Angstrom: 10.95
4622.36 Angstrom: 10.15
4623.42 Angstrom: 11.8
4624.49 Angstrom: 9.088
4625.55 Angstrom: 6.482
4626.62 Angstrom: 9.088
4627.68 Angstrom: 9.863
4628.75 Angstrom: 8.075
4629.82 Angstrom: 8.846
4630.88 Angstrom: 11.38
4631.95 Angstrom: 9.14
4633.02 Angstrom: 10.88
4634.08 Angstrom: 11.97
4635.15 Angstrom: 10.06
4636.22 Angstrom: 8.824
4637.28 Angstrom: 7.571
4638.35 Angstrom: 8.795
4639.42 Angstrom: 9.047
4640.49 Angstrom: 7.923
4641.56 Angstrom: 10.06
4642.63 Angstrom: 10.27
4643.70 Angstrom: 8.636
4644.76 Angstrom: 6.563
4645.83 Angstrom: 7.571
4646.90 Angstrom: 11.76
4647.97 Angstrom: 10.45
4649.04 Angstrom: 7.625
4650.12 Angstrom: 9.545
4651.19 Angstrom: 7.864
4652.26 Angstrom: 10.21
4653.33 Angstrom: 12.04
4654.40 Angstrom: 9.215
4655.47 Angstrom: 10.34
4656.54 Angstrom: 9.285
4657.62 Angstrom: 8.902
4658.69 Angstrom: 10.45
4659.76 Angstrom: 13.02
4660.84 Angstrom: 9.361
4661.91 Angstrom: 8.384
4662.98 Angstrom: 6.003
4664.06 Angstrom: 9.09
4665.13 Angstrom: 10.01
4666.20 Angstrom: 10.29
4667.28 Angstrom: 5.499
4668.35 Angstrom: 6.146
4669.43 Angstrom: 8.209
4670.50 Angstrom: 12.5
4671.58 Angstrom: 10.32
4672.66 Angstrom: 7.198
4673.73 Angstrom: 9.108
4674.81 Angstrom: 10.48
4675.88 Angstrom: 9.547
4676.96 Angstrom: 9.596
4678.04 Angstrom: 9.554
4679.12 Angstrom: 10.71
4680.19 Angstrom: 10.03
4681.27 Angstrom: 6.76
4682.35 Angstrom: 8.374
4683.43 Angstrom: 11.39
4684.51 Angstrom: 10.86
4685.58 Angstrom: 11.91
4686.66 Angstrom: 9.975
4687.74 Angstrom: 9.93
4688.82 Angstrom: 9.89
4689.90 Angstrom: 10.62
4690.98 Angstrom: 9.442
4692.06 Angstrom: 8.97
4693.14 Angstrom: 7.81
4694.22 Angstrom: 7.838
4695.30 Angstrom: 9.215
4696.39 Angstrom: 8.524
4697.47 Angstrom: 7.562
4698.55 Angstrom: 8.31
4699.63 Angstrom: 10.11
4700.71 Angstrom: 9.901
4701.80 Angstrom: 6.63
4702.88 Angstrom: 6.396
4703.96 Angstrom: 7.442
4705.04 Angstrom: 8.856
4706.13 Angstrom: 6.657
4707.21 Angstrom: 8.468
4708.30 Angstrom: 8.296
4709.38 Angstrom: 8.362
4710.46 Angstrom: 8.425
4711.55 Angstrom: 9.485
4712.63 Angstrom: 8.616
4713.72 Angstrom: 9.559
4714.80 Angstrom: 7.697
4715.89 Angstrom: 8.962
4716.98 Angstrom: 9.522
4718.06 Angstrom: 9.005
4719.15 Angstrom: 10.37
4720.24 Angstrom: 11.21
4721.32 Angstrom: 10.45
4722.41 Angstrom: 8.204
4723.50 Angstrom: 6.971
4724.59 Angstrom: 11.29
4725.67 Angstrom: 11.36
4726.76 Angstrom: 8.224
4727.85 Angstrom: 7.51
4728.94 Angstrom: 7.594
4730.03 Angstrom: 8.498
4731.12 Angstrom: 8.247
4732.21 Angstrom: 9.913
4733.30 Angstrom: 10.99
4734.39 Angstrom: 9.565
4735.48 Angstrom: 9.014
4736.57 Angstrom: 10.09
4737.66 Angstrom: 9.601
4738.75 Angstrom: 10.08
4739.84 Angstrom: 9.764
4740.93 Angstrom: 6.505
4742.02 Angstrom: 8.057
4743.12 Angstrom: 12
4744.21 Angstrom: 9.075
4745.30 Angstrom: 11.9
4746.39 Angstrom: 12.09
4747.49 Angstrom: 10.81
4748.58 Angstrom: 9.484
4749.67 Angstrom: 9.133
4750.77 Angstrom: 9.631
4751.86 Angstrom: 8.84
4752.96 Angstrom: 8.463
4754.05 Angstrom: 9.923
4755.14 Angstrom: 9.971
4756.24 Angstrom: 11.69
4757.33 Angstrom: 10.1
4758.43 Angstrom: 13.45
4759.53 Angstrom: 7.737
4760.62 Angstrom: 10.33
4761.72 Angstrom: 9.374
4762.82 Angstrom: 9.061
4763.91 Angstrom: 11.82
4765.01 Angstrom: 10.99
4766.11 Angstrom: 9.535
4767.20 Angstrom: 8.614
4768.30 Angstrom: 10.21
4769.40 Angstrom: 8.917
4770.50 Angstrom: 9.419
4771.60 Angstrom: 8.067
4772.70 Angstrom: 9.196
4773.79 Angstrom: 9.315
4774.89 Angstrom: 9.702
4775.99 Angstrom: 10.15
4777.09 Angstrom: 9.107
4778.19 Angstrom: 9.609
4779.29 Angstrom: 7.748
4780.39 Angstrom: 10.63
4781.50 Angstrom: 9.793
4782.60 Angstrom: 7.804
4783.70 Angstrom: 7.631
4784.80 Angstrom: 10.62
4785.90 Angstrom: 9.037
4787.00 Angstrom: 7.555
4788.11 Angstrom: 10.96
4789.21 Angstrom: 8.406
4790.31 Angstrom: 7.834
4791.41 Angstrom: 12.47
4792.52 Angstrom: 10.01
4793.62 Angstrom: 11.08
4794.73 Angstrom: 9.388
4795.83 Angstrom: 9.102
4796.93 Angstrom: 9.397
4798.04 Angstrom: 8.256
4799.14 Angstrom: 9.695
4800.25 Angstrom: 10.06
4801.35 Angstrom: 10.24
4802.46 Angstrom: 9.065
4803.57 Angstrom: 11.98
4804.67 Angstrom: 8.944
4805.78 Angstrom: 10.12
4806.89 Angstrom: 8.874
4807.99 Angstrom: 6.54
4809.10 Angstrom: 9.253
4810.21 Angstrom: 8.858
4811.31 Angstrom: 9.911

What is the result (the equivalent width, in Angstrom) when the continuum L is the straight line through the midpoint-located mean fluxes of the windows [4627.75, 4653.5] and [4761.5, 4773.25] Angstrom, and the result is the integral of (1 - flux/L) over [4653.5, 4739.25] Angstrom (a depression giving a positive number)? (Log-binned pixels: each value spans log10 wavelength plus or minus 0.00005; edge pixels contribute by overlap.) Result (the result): 2.66 Angstrom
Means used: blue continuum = 9.35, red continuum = 9.57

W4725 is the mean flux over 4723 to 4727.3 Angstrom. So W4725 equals 9.5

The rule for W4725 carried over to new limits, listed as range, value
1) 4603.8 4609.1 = 8.57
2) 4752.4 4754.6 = 9.21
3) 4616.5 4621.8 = 11.4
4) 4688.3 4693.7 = 9.34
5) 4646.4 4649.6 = 9.9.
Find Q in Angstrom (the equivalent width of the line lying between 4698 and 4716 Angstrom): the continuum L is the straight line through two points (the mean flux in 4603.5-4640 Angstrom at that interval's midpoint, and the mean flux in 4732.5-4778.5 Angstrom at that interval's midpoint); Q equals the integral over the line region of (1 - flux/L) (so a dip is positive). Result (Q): 2.56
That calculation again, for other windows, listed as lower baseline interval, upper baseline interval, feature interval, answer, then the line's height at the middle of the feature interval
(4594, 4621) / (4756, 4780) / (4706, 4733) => 2.11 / 9.73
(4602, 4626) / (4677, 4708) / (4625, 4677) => 0.78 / 9.4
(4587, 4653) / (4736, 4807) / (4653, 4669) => 0.77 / 9.62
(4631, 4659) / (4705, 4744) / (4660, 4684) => 0.63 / 9.33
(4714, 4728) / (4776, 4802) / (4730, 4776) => -1.86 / 9.38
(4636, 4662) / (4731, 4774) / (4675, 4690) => -0.67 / 9.51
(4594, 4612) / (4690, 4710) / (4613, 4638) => -1.89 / 9.19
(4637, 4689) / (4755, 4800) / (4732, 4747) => -0.61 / 9.52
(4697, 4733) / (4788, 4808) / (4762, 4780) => -0.22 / 9.36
